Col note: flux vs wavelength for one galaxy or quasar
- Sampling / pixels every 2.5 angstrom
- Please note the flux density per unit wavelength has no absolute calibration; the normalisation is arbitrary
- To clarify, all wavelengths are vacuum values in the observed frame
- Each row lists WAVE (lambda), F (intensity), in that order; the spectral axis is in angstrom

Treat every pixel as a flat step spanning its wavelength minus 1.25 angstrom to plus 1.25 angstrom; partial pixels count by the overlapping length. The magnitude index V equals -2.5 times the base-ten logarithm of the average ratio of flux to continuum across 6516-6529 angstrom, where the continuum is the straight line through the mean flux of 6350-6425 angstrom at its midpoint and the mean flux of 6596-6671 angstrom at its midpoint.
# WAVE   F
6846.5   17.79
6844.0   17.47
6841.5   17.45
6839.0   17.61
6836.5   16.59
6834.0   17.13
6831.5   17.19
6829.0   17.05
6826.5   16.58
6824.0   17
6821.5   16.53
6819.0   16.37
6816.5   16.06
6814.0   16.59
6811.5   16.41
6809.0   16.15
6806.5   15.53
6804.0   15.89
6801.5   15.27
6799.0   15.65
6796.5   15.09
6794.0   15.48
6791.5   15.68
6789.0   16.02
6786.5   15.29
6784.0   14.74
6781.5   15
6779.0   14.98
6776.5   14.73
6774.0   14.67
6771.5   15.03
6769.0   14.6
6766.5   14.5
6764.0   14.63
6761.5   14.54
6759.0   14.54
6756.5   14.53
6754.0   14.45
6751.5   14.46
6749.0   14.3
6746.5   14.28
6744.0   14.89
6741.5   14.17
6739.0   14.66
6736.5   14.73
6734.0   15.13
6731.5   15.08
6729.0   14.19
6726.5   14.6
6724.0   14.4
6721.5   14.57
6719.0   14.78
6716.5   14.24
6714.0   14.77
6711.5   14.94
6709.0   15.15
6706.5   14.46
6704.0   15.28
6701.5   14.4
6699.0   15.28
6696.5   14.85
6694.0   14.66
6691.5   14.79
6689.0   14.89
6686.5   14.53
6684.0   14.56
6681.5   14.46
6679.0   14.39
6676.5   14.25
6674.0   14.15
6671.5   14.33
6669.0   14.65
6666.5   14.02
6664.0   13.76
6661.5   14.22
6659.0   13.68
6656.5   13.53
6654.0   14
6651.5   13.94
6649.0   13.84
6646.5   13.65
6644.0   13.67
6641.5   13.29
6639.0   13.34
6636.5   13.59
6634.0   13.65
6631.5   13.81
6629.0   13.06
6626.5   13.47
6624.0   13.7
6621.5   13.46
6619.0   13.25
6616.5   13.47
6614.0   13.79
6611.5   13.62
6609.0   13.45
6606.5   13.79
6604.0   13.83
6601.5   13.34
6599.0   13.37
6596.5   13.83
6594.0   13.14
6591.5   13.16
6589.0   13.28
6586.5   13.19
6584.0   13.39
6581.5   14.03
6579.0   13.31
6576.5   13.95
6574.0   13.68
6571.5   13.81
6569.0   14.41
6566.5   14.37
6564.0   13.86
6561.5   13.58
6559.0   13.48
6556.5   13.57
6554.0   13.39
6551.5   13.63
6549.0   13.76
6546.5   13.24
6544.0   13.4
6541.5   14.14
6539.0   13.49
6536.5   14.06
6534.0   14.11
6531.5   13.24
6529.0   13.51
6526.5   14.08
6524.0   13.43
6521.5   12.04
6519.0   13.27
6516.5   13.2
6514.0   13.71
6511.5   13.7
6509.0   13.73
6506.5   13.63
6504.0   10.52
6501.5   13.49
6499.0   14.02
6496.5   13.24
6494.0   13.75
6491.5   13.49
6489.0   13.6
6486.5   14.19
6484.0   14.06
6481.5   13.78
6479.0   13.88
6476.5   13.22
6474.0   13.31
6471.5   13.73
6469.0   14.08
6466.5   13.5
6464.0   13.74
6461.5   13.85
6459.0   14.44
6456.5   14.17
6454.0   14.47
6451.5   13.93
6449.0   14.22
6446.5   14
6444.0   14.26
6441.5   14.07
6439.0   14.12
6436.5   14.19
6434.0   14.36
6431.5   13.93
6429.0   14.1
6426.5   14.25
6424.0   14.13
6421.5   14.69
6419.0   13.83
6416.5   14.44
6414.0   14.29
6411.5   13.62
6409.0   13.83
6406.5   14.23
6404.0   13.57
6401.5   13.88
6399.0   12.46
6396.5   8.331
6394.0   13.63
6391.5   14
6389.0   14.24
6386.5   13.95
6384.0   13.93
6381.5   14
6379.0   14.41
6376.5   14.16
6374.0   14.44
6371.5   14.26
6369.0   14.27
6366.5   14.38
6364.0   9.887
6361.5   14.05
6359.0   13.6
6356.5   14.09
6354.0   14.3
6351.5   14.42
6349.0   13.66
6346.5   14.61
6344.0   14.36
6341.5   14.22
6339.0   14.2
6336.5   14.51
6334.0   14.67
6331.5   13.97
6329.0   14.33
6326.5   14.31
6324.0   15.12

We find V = 0.04 mag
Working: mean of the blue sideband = 13.7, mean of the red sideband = 13.7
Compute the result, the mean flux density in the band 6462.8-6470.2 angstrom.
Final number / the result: 13.8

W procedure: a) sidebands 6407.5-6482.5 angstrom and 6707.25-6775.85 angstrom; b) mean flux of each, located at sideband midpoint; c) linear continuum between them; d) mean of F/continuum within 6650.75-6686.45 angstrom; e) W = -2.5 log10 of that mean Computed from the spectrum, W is 0.02 mag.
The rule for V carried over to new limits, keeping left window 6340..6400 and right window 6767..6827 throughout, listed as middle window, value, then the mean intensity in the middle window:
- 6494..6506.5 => 0.10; 13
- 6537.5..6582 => 0.06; 13.7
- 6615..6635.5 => 0.10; 13.5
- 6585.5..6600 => 0.10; 13.3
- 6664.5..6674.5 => 0.06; 14.3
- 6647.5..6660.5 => 0.09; 13.8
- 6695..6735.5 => 0.03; 14.8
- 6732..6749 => 0.05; 14.6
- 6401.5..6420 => -0.01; 14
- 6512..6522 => 0.09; 13.2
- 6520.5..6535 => 0.08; 13.4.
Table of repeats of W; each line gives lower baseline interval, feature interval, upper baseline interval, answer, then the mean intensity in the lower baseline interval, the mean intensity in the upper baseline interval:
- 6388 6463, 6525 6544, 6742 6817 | 0.036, 13.8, 15.1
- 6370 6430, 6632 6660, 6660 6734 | 0.061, 13.8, 14.6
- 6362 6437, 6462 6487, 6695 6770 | 0.015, 13.7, 14.6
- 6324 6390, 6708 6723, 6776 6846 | 0.071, 14.1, 16.2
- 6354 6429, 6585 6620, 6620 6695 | 0.036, 13.7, 14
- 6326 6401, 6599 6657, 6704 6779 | 0.062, 13.8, 14.6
